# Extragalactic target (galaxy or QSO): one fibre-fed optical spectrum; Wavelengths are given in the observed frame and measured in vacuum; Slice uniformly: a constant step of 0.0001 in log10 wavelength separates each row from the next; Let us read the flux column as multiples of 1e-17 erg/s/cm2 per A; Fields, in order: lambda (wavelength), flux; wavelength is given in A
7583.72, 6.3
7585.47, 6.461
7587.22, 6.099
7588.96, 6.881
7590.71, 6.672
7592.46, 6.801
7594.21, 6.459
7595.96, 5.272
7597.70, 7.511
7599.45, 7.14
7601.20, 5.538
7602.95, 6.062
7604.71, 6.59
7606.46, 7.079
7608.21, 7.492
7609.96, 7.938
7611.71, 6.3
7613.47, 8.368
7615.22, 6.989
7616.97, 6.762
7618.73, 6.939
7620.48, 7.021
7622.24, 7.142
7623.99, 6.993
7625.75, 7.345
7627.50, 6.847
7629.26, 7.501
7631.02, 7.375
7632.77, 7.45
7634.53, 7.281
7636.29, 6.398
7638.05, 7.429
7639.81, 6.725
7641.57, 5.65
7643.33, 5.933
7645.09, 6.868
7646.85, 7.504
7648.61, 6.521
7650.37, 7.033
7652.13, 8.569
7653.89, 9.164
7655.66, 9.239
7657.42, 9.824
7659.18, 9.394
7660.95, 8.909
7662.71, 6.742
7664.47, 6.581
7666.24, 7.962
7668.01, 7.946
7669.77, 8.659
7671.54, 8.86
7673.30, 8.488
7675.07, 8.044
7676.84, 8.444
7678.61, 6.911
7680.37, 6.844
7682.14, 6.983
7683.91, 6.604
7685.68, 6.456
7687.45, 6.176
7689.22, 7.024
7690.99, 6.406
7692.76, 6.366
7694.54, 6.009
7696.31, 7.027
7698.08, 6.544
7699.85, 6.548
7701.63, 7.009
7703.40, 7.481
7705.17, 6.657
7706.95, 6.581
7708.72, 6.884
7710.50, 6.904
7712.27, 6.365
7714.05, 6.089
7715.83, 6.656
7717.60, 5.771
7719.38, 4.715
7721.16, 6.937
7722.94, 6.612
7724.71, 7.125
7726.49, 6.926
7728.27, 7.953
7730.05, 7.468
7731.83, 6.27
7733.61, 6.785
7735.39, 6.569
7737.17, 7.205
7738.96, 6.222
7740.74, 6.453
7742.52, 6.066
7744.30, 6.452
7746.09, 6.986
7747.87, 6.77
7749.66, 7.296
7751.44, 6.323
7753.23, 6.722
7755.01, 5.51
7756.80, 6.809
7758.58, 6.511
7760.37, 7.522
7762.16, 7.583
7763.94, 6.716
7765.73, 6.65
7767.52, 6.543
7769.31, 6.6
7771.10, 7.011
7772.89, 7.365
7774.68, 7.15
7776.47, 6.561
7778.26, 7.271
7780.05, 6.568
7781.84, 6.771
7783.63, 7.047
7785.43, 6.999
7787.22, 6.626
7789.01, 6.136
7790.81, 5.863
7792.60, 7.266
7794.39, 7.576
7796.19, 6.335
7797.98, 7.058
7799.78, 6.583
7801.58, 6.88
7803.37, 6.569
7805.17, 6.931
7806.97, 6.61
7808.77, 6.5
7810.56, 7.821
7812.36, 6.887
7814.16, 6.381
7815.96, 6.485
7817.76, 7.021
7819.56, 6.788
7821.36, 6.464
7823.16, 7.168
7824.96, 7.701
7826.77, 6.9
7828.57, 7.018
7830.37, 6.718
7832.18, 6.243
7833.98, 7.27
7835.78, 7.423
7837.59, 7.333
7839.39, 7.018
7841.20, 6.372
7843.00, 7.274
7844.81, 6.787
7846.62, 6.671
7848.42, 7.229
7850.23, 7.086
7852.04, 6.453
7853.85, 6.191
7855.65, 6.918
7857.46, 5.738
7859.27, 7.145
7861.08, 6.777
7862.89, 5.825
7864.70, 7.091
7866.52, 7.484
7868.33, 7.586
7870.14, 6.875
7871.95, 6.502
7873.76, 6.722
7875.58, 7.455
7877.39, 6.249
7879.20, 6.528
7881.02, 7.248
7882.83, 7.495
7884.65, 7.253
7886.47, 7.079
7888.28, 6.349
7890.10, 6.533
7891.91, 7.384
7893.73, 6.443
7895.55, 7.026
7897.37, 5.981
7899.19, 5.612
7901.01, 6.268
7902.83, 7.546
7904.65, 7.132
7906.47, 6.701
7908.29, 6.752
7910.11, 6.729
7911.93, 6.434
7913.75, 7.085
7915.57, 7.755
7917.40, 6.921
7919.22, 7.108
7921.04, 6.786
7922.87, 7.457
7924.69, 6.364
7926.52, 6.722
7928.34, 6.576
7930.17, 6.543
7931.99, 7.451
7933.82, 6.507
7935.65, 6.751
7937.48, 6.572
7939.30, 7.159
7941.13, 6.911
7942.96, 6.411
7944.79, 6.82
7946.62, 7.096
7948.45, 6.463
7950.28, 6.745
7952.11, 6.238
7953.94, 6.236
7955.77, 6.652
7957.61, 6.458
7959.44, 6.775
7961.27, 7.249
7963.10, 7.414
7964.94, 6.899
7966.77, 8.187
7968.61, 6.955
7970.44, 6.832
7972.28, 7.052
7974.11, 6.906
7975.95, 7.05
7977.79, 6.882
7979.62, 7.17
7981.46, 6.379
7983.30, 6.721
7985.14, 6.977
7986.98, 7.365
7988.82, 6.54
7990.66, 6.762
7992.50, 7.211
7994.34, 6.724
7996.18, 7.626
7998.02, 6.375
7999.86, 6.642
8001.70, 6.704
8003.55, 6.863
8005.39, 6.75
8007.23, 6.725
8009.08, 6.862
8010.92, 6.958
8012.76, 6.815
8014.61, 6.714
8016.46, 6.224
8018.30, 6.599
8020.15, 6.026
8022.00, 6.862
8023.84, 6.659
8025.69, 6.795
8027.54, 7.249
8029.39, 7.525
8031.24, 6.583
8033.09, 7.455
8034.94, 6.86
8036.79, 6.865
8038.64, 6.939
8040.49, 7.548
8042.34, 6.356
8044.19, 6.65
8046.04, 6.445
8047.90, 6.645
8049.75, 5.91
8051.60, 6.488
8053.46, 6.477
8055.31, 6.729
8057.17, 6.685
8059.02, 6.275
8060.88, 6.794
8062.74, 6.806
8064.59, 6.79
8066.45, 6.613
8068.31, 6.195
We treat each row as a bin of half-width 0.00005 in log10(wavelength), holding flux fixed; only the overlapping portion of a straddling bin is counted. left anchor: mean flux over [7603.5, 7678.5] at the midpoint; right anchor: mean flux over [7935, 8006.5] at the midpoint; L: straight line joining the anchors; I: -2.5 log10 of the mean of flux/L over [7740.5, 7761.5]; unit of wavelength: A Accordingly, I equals 0.10 mag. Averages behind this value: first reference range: 7.52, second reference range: 6.86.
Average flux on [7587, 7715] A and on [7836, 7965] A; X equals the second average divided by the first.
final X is 0.95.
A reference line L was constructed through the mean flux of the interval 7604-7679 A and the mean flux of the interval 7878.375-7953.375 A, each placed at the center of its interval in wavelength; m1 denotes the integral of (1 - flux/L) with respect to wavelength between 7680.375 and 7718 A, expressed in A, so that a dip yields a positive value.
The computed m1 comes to 3.9 A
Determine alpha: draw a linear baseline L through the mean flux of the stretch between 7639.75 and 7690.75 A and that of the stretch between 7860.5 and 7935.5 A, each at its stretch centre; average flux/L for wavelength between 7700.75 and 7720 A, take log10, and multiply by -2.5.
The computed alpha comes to 0.149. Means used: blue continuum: 7.59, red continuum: 6.84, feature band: 6.49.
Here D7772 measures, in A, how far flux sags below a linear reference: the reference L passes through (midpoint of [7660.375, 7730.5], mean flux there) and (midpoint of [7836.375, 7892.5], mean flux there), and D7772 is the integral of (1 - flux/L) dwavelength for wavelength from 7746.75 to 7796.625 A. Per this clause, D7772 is 1.0 A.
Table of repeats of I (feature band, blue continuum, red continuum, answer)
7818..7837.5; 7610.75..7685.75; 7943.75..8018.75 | 0.02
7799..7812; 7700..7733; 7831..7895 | -0.01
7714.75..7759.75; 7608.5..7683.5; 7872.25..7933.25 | 0.10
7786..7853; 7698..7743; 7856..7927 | -0.02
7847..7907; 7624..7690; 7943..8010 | 0.04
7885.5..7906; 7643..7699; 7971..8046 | 0.06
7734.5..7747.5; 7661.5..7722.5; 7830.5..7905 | 0.05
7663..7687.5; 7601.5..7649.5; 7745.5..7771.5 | -0.10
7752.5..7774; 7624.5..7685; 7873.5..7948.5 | 0.07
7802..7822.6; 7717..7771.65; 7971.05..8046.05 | -0.01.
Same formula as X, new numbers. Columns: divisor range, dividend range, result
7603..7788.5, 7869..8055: 0.97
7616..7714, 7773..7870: 0.94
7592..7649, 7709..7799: 0.97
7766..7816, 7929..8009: 1.01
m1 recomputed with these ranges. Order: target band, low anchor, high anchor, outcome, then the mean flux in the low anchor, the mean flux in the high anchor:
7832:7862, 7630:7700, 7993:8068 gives 0.97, 7.38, 6.74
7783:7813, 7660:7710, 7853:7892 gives 0.72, 7.18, 6.83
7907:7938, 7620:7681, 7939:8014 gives 0.58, 7.6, 6.86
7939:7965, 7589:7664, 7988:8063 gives 0.29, 7.2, 6.75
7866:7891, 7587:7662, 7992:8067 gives -0.11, 7.2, 6.75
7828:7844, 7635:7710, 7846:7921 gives -0.08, 7.32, 6.81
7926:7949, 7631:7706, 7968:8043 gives 0.61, 7.35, 6.86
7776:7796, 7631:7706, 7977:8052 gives 1.07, 7.35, 6.79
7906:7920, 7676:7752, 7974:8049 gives -0.33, 6.7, 6.83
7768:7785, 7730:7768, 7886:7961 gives -0.57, 6.69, 6.75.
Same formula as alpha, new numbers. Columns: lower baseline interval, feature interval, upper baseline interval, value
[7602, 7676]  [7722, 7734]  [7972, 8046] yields 0.044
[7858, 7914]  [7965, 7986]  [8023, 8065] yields -0.035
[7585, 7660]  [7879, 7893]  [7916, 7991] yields -0.013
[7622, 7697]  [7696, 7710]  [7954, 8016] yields 0.075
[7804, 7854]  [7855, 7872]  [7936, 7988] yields 0.013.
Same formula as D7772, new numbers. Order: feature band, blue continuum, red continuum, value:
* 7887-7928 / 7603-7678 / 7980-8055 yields 1.25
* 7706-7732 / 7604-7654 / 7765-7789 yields 1.19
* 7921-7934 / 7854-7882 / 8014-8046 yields -0.03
